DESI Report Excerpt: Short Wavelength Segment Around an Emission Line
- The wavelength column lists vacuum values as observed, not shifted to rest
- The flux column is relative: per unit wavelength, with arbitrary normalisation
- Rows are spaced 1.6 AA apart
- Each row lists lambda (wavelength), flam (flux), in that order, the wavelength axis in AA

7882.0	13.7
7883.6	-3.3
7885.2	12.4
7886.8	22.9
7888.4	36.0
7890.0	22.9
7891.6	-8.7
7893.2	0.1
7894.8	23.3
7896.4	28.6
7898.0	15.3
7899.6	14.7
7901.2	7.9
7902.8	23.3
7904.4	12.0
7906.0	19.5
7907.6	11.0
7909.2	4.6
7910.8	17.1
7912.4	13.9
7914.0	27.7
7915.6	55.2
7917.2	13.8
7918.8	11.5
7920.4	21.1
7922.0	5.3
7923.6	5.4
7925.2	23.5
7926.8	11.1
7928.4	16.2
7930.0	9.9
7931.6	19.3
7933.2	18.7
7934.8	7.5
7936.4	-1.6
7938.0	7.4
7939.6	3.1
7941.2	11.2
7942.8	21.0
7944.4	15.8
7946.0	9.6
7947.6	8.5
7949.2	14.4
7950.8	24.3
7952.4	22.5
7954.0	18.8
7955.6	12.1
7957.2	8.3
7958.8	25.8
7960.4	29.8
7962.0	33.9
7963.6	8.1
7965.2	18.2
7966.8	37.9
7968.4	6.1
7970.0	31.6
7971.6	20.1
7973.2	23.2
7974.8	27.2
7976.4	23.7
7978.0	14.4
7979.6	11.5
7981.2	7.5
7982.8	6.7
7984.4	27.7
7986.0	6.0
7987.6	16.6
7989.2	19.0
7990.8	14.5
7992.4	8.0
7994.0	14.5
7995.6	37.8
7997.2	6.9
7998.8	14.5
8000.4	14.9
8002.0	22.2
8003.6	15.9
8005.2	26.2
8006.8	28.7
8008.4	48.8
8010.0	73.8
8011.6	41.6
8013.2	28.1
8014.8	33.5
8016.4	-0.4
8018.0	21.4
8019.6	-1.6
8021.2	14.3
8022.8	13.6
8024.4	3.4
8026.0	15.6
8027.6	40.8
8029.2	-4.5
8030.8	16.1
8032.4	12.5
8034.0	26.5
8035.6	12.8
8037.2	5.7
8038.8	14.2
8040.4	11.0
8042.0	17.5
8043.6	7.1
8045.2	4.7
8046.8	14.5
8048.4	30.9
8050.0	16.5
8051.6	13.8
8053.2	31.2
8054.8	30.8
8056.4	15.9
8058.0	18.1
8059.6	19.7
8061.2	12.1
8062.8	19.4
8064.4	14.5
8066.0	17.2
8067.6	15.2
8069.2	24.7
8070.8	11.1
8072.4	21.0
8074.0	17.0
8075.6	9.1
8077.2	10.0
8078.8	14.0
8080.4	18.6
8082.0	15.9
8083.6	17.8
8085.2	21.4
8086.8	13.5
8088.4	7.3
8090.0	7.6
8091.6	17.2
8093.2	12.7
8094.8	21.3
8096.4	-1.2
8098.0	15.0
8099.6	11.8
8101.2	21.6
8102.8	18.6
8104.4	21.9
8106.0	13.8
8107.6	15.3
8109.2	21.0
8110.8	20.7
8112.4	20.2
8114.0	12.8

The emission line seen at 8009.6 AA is H-gamma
